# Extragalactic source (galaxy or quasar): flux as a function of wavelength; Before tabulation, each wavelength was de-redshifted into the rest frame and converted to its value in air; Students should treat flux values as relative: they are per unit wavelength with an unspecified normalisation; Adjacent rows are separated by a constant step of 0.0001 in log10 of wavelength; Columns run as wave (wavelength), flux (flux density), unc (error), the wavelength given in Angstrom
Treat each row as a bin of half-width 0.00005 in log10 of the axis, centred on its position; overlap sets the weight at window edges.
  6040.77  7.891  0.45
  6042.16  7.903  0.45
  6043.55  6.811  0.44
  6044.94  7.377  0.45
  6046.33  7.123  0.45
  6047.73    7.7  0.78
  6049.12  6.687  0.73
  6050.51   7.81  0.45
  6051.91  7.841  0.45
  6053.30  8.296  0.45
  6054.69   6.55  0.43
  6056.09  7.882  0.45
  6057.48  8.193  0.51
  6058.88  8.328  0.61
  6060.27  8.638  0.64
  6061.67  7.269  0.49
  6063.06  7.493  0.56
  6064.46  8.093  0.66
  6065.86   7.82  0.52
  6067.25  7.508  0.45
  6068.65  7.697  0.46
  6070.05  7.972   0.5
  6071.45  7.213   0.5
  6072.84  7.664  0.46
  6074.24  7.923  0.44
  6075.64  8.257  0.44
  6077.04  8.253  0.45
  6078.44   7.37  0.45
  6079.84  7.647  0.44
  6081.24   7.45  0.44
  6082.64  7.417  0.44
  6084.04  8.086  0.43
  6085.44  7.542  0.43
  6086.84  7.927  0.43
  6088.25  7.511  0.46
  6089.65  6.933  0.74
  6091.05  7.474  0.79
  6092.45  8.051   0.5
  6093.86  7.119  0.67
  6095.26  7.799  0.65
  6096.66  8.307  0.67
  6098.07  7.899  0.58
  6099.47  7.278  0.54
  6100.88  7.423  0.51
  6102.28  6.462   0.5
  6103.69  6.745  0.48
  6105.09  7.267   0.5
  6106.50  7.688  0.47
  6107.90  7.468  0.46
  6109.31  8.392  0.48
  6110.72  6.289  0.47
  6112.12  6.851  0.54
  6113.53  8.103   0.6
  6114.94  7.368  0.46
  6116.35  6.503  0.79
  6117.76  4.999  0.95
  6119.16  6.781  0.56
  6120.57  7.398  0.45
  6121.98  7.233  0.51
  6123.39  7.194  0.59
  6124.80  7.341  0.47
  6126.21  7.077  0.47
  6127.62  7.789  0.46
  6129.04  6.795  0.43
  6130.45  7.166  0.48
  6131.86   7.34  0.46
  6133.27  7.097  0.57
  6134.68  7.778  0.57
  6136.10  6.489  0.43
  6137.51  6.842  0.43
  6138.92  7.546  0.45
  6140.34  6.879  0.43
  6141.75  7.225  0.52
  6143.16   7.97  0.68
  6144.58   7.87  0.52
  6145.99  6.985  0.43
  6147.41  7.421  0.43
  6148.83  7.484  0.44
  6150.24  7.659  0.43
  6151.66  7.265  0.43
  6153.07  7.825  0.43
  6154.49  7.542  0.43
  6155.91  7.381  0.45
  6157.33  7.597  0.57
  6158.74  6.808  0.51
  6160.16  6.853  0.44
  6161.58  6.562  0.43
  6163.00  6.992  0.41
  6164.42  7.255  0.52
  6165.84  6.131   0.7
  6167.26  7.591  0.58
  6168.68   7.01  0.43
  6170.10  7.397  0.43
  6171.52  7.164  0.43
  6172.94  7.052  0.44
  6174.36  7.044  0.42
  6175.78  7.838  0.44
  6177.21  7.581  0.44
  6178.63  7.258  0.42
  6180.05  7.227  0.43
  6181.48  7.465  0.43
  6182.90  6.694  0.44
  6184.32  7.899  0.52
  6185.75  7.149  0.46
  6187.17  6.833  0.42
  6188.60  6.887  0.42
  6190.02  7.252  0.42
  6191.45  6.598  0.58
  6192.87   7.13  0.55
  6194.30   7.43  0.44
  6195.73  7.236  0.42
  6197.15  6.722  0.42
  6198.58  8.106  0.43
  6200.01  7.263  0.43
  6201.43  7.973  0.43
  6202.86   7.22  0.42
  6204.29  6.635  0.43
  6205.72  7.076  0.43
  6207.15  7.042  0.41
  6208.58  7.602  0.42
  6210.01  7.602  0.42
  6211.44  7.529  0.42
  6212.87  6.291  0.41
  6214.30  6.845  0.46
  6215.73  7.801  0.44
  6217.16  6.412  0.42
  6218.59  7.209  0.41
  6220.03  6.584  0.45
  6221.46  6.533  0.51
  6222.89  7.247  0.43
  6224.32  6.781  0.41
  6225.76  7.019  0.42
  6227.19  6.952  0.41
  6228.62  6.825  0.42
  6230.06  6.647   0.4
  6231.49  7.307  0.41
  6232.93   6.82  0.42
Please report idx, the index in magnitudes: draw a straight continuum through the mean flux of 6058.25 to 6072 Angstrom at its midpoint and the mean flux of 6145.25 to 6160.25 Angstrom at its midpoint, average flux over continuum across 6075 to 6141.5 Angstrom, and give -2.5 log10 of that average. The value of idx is 0.04 mag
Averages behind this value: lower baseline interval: 7.81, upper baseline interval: 7.37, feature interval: 7.33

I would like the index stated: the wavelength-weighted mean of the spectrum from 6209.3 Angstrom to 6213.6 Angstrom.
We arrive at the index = 7.14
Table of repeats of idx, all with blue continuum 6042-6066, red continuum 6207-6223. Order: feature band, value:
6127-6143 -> 0.02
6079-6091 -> 0.00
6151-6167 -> 0.02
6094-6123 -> 0.03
